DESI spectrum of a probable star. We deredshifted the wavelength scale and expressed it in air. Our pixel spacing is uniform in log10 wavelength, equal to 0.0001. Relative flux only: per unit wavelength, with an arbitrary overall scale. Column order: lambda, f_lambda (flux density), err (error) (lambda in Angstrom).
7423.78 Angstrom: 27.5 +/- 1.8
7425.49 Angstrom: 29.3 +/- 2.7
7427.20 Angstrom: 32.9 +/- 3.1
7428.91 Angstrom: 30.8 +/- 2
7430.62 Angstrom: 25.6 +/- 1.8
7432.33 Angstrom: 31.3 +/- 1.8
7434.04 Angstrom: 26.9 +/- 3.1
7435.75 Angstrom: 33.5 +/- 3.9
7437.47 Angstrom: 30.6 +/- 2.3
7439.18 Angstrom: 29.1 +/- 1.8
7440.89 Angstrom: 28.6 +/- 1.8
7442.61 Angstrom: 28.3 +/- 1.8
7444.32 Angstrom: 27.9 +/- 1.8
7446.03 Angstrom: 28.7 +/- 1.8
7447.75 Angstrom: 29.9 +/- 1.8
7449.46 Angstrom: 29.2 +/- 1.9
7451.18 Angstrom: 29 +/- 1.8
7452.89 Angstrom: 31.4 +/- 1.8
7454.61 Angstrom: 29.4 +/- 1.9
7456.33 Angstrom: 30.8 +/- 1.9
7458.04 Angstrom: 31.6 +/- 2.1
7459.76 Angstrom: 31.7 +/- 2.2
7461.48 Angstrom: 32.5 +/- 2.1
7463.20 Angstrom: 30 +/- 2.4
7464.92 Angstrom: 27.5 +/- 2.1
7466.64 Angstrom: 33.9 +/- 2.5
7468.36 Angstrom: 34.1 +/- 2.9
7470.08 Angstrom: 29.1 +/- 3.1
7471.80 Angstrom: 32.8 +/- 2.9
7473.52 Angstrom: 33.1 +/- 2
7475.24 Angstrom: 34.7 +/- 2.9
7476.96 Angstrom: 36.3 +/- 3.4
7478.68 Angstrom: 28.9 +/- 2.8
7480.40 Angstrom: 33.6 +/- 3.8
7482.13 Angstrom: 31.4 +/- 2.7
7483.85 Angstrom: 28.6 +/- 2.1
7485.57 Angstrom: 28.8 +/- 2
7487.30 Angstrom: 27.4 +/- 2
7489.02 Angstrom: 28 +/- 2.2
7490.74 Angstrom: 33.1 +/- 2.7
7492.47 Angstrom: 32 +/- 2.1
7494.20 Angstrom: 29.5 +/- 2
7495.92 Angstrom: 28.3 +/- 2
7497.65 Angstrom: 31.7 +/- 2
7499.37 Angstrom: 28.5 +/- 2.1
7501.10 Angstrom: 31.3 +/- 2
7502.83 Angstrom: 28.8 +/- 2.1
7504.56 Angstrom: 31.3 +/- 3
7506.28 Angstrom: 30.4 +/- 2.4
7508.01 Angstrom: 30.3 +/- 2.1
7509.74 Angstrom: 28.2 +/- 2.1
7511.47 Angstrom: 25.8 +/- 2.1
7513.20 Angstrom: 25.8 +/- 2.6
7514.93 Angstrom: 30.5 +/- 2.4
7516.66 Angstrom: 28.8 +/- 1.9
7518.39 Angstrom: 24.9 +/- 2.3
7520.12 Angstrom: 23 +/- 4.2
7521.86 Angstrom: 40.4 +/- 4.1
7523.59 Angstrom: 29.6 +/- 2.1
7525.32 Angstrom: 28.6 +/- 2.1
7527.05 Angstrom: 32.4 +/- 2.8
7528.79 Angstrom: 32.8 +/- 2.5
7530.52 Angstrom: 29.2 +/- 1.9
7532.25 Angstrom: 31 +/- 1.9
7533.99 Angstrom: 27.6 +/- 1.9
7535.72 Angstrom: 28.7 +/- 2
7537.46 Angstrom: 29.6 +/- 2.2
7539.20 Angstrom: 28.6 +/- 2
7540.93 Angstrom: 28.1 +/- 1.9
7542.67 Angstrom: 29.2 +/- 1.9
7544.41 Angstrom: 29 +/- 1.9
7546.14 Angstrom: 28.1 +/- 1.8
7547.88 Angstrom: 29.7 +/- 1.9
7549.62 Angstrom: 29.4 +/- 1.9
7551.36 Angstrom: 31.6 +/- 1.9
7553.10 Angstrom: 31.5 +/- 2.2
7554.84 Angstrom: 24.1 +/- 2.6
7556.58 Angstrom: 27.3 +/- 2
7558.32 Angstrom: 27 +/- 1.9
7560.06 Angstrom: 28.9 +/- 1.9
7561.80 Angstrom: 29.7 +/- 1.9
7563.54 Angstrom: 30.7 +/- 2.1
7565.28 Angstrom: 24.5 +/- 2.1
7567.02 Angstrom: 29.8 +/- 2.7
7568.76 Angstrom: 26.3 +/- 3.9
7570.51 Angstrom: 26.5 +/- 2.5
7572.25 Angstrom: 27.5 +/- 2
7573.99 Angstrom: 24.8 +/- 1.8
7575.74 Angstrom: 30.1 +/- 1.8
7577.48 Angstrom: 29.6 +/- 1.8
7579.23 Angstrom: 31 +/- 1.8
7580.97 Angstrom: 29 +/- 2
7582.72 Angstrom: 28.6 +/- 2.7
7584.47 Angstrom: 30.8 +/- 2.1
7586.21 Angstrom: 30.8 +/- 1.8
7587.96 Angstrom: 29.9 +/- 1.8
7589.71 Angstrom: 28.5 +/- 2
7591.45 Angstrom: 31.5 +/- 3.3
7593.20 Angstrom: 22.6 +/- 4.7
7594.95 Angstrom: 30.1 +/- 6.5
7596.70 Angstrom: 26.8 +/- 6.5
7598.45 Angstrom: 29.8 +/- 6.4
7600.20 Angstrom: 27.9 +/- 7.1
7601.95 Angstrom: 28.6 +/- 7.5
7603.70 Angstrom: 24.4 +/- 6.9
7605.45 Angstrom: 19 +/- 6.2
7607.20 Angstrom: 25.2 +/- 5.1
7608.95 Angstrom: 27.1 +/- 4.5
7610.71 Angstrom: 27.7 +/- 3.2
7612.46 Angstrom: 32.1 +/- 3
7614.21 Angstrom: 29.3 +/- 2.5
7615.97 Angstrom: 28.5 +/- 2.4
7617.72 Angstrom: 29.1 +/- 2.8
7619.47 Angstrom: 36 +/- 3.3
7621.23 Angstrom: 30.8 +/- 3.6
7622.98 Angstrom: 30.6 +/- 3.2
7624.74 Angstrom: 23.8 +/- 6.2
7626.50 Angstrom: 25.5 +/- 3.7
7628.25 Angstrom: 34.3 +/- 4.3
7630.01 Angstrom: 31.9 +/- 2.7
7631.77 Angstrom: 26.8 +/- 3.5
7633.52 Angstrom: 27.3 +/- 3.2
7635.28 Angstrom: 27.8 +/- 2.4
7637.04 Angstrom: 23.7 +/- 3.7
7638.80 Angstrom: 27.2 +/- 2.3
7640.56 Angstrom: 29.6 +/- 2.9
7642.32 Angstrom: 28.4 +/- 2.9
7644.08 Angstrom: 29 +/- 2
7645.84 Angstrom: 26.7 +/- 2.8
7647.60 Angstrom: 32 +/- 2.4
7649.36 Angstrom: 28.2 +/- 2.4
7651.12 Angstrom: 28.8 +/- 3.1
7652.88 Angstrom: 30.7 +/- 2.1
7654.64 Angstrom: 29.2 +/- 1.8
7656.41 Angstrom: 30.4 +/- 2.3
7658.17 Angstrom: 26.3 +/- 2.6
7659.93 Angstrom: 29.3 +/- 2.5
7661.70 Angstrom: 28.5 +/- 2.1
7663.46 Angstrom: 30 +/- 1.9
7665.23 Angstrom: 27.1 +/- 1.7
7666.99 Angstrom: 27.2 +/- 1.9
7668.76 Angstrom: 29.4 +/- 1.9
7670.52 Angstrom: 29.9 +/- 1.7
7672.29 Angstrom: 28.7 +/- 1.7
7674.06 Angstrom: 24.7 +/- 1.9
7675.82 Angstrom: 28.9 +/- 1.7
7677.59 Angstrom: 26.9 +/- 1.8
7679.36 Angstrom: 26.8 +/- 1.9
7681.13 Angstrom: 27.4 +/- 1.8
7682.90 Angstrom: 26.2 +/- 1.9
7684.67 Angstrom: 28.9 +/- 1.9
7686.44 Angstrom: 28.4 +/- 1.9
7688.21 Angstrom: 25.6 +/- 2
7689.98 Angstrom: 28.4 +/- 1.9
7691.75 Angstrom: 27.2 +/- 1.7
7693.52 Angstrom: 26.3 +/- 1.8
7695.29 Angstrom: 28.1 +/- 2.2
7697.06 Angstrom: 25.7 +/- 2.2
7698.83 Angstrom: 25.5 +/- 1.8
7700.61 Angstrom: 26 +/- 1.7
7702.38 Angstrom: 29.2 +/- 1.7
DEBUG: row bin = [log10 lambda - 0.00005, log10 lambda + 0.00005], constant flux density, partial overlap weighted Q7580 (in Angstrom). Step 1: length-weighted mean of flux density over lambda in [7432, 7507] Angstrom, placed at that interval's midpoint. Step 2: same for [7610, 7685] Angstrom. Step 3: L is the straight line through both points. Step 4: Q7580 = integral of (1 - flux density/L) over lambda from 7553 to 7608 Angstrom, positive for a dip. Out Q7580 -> 2.8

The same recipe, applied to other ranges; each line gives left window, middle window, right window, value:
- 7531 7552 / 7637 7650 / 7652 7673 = 0.2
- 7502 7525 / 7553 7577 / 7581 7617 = 0.6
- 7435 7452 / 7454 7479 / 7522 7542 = -1.9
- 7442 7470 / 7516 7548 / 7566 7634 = -0.1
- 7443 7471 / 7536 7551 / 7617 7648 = 0.3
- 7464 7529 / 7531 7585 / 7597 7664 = 1.5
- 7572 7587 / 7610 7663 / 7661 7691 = -1.1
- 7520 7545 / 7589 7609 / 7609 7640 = 1.7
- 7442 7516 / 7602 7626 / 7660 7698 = 0.5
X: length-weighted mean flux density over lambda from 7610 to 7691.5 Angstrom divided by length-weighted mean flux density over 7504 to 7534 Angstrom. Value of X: 0.97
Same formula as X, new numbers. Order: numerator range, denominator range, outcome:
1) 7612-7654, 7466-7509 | 0.94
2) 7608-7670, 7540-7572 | 1.02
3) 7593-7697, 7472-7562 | 0.95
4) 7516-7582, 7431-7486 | 0.94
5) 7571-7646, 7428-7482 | 0.92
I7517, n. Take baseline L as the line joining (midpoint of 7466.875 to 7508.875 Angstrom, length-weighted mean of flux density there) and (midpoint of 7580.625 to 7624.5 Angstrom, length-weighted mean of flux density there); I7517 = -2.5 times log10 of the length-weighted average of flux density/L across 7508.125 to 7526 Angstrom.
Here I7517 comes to 0.06 mag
